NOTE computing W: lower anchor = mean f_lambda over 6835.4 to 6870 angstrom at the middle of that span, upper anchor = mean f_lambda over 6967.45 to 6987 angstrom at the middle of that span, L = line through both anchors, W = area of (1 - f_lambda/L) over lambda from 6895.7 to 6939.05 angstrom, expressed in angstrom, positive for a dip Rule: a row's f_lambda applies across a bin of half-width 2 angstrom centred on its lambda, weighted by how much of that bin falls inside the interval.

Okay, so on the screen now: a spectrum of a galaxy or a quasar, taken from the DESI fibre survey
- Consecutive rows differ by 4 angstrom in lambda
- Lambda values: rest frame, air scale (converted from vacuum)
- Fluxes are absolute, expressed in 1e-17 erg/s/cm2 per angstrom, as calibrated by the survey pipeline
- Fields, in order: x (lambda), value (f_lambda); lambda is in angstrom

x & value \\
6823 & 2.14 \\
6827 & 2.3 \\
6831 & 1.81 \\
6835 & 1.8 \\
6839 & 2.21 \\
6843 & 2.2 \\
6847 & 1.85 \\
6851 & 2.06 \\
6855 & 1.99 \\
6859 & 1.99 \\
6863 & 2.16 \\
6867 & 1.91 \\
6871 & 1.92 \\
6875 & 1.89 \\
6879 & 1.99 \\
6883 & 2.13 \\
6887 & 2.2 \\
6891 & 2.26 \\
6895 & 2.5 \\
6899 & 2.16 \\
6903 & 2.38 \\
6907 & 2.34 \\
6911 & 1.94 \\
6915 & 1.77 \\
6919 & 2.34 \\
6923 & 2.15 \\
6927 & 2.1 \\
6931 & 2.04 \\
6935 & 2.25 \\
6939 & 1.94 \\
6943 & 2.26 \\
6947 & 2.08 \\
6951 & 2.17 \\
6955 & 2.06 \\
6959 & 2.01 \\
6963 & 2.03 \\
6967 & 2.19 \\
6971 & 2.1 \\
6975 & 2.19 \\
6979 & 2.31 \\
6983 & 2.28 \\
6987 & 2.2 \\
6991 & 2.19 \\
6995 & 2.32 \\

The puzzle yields -0.44 angstrom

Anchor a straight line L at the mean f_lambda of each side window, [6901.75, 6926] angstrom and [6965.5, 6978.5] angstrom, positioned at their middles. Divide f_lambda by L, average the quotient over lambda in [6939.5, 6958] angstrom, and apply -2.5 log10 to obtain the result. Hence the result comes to 0.023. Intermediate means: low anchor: 2.14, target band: 2.12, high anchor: 2.18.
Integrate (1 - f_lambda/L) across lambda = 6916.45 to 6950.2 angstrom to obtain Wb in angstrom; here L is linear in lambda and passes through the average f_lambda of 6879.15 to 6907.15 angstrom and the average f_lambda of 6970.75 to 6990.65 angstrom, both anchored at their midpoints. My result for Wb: 1.5 angstrom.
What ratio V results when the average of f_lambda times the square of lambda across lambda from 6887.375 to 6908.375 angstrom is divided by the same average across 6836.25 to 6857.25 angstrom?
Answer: 1.1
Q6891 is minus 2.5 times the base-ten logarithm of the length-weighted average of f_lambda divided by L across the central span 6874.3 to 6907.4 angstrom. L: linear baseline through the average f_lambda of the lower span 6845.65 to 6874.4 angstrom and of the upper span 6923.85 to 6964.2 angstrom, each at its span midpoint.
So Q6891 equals -0.10 mag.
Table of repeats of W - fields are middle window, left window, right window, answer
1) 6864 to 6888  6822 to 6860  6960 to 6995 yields 0.8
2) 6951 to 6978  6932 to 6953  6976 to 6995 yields 1.0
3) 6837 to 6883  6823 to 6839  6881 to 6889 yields 1.7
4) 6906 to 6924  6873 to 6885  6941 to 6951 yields 0.0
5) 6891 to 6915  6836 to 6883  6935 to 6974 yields -1.9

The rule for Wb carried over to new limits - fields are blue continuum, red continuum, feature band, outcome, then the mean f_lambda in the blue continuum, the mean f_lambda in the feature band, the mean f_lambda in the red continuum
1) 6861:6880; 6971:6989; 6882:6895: -1.5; 1.97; 2.25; 2.23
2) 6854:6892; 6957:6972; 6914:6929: -0.4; 2.04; 2.11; 2.08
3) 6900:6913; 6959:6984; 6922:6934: 0.5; 2.22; 2.1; 2.17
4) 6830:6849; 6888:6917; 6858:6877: 0.9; 1.98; 1.97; 2.19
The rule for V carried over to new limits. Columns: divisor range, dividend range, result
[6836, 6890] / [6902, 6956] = 1.06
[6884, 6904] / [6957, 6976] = 0.94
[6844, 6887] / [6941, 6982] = 1.10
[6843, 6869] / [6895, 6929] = 1.10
